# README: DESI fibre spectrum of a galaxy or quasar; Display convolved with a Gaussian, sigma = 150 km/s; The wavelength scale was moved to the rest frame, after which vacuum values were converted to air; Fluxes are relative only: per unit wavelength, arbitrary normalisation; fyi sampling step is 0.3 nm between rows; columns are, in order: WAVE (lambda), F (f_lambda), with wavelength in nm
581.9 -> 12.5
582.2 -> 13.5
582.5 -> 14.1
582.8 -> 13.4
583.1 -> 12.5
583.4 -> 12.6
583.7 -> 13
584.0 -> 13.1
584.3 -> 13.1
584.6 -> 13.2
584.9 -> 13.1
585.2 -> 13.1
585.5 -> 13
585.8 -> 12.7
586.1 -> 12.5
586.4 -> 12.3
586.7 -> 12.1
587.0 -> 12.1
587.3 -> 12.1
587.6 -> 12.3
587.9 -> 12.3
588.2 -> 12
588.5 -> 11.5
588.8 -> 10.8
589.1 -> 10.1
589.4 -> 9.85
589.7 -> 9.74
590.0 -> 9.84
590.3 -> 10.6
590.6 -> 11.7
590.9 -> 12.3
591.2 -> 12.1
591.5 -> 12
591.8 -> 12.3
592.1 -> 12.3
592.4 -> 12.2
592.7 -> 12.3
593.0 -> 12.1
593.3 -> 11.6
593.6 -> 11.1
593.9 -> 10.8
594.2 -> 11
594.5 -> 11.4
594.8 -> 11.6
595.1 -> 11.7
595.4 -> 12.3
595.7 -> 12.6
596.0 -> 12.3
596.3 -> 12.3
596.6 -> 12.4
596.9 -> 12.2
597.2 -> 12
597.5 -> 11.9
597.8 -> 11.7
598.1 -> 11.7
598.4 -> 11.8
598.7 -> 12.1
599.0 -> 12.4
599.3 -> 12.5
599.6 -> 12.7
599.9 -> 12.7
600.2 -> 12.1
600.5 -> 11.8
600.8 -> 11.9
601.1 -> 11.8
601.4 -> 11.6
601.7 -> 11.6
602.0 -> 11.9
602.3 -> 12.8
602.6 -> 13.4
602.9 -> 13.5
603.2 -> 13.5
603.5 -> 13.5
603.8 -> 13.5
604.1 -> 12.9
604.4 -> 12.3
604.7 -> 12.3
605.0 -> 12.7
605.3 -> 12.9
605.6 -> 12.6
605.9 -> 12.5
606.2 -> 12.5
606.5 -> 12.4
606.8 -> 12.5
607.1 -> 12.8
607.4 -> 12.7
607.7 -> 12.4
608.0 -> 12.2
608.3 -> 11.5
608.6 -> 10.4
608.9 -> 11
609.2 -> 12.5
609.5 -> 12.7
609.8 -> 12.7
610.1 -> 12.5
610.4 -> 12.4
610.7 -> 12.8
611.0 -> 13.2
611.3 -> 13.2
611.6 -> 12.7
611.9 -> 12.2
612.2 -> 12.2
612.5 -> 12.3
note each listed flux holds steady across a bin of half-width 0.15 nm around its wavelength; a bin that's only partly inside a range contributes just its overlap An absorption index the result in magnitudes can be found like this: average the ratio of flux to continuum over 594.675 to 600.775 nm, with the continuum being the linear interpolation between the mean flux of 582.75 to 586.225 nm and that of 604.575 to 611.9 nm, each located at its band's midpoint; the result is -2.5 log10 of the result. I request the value 0.044 mag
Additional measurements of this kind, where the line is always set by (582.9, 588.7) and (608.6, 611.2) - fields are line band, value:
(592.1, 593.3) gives 0.03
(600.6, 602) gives 0.06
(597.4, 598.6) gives 0.06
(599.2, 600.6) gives 0.01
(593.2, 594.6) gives 0.12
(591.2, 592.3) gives 0.03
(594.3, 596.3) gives 0.04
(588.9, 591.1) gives 0.18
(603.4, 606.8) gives -0.03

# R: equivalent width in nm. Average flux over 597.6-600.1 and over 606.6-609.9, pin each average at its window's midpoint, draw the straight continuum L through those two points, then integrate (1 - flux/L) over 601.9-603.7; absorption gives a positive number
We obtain -0.15 nm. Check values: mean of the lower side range 12.2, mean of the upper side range 12.1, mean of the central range 13.1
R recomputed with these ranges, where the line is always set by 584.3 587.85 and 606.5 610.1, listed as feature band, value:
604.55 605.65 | -0.037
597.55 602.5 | 0.098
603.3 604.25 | -0.083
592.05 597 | 0.219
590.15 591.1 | 0.072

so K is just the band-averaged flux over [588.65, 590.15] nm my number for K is 10.1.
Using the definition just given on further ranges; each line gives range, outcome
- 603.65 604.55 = 12.9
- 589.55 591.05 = 10.8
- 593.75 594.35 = 10.9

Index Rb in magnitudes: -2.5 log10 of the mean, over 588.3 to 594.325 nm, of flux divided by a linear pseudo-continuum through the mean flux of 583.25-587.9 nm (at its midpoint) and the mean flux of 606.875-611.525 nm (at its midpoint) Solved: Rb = 0.12 mag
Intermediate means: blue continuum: 12.7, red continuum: 12.3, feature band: 11.3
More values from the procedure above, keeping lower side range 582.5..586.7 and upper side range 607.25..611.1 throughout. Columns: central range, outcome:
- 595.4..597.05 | 0.02 mag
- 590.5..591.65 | 0.06 mag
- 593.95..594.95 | 0.12 mag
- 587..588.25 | 0.06 mag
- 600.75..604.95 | -0.02 mag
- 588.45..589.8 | 0.23 mag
